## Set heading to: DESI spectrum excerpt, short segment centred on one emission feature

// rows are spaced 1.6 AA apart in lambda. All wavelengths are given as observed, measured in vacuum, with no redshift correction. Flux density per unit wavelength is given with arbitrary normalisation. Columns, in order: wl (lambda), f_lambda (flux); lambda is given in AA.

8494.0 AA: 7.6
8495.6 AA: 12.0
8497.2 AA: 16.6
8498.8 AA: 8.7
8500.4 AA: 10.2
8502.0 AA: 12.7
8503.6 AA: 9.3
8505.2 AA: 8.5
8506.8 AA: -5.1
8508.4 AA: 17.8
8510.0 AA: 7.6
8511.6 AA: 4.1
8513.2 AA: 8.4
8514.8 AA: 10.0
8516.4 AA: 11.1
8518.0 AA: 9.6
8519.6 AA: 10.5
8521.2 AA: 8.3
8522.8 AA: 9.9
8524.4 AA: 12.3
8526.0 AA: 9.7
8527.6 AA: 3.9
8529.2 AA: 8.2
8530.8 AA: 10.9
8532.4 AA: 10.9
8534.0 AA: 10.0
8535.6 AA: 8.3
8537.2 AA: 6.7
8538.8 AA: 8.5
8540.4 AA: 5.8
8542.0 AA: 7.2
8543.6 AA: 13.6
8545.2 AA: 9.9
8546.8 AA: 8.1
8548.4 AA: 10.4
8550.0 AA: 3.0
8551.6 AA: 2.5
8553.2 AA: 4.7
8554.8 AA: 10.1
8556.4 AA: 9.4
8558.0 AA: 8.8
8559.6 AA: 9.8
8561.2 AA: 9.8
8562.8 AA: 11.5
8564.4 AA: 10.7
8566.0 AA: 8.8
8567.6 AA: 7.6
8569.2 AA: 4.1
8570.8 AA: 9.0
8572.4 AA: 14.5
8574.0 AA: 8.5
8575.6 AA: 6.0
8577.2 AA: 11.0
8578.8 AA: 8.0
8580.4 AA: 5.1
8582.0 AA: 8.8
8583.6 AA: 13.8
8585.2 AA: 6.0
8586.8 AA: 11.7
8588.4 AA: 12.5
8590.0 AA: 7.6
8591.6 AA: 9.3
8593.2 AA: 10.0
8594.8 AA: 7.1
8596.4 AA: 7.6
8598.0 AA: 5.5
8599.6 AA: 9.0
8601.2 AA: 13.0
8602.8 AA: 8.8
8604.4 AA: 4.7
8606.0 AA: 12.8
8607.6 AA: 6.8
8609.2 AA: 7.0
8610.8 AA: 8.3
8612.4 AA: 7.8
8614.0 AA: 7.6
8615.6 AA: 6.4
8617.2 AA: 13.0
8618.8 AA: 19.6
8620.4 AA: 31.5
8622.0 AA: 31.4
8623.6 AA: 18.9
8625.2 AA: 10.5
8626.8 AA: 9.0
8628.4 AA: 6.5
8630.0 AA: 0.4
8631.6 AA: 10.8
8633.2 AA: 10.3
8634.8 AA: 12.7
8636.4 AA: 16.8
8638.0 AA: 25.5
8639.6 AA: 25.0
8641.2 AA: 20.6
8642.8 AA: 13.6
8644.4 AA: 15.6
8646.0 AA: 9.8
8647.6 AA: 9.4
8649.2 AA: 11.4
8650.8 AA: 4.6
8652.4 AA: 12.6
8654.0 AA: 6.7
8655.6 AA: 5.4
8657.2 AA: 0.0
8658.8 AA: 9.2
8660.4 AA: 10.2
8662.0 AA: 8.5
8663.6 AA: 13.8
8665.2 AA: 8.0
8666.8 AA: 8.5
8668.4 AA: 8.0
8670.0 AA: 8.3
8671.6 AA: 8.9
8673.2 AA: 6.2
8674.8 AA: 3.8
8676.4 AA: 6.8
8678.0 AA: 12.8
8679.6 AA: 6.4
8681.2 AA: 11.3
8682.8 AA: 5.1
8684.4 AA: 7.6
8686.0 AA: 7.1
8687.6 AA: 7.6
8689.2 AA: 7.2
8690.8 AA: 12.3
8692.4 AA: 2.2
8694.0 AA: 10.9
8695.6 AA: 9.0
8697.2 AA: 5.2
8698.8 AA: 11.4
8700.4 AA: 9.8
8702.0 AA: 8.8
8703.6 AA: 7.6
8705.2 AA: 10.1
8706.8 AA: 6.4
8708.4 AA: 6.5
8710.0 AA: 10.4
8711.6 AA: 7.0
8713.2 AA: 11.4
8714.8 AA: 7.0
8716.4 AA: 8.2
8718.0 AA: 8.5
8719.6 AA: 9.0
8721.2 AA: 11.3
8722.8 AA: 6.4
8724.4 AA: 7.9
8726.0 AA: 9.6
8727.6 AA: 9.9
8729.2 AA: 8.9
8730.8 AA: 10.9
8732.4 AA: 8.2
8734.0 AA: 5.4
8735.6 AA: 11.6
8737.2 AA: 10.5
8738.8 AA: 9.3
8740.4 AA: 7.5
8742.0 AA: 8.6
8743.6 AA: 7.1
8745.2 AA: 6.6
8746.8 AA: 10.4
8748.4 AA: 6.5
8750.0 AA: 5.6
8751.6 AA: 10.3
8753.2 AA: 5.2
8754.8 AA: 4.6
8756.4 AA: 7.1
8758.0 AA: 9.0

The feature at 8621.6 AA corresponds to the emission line [S II]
